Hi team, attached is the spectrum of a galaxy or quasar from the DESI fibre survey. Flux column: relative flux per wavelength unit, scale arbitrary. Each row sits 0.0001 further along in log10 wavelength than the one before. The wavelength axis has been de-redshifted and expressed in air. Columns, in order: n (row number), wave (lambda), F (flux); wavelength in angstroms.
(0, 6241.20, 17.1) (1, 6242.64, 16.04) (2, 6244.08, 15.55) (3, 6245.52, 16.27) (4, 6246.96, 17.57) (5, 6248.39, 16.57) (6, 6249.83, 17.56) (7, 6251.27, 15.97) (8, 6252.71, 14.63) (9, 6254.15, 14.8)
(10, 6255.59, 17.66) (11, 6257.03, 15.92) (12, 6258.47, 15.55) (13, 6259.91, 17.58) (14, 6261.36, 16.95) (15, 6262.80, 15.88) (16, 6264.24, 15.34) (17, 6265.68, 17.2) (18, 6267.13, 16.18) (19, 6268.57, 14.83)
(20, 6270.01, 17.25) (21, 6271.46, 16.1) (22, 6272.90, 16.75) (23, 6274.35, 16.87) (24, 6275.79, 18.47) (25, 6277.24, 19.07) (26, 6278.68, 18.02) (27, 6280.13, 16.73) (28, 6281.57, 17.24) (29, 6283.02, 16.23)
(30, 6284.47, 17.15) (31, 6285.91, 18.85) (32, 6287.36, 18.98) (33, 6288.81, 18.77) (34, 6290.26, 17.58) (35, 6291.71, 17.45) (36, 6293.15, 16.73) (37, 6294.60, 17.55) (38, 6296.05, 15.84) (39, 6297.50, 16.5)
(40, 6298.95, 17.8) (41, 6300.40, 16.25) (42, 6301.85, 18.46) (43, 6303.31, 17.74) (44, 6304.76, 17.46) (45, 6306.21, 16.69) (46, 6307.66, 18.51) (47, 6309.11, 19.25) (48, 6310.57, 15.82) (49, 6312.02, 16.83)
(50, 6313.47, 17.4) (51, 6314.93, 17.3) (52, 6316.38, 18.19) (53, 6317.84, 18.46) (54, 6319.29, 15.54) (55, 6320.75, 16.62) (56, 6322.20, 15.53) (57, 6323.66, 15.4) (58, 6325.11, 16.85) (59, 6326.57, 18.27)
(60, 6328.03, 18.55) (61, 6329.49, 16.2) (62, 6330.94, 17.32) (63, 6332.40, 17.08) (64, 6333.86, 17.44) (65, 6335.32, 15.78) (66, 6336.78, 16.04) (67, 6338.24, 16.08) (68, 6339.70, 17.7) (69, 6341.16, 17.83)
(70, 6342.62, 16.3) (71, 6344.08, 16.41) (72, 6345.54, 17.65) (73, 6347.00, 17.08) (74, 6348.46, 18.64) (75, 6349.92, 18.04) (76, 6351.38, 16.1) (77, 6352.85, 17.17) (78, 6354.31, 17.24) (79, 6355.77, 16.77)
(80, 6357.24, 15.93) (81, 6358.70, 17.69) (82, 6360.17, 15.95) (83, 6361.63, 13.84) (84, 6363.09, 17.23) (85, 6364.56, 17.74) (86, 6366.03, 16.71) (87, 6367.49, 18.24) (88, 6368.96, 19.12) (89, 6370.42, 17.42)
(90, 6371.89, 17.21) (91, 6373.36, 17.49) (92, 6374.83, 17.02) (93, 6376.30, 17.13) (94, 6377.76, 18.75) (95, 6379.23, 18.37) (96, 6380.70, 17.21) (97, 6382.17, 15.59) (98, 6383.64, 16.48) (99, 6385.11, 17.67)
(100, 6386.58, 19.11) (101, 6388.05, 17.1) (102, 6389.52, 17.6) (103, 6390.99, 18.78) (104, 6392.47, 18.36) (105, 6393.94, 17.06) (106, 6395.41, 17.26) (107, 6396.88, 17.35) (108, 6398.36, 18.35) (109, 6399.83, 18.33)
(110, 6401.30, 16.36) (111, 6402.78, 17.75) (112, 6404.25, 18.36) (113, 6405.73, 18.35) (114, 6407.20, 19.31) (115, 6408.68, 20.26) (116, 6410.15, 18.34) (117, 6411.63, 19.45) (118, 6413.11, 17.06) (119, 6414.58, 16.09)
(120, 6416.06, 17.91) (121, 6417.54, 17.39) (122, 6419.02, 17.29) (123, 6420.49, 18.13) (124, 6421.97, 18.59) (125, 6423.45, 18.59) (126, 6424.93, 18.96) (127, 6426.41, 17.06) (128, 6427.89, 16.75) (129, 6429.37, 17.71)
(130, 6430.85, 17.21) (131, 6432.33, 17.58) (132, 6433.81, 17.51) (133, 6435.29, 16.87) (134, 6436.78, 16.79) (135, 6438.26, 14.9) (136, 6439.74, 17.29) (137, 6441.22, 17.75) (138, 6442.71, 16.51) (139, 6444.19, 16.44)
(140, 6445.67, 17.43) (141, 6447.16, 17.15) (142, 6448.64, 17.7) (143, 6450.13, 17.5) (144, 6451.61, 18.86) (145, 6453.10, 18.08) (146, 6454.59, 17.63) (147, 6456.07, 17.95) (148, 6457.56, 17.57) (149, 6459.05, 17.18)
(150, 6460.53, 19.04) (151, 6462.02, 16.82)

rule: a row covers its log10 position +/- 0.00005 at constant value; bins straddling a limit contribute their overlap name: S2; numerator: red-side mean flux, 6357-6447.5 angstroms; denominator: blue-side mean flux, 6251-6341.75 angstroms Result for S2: 1.03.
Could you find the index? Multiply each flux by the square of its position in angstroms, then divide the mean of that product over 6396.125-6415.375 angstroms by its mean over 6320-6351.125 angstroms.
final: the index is 1.09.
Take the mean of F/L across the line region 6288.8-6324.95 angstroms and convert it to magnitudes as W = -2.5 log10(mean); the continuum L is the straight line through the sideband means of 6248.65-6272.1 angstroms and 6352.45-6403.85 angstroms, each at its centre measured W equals -0.03 mag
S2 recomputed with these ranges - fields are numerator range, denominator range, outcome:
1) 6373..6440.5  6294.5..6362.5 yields 1.04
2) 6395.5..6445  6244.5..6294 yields 1.04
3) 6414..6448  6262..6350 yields 1.01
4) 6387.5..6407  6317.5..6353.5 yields 1.05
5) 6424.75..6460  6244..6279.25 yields 1.04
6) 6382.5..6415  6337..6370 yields 1.05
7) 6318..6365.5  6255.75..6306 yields 0.98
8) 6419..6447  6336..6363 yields 1.03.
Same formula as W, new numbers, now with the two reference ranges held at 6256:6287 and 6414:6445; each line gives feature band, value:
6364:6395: -0.03 mag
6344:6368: 0.01 mag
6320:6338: 0.02 mag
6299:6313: -0.03 mag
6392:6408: -0.04 mag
